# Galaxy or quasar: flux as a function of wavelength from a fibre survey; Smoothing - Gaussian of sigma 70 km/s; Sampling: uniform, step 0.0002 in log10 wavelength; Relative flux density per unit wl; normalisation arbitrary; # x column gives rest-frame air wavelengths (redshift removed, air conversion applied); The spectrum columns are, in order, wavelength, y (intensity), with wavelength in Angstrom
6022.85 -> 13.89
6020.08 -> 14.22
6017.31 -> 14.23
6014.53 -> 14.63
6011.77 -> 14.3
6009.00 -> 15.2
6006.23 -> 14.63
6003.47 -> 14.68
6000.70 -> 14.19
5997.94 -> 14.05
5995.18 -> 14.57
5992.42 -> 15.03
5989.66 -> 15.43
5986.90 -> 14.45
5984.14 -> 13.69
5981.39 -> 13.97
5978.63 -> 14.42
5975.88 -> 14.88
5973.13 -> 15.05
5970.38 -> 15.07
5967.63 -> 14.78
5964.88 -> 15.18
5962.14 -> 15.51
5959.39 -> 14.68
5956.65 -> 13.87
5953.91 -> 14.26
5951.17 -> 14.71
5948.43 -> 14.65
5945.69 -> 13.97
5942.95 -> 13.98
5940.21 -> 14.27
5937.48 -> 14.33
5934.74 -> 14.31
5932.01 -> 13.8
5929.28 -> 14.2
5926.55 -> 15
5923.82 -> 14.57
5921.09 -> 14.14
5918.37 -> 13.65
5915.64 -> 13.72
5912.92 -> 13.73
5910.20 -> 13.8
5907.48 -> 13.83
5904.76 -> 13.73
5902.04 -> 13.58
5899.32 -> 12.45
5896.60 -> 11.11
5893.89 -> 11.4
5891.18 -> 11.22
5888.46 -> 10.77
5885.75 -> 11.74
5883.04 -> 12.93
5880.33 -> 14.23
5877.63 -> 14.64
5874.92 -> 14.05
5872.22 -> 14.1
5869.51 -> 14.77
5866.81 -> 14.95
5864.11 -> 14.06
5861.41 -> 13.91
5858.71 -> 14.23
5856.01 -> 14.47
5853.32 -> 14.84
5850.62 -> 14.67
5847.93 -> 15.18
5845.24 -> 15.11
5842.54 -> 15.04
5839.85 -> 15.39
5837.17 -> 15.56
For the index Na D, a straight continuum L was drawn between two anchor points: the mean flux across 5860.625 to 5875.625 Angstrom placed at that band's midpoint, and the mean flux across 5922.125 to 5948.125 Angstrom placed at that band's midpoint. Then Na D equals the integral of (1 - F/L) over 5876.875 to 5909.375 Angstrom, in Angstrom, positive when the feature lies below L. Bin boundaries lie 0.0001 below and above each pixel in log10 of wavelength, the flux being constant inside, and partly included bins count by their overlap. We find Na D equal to 3.8 Angstrom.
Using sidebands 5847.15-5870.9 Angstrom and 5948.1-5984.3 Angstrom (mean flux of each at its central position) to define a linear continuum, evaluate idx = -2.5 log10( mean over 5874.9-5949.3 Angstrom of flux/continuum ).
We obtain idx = 0.087 mag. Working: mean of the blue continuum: 14.5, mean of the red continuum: 14.7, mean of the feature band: 13.5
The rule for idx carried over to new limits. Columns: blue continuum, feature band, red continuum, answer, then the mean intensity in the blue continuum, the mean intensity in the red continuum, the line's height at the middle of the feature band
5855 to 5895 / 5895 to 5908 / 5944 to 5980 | 0.079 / 13.4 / 14.7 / 13.8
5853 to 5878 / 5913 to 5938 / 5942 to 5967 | 0.025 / 14.4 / 14.6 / 14.5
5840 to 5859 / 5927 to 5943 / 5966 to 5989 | 0.034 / 14.9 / 14.6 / 14.7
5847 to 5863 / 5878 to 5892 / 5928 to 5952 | 0.165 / 14.5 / 14.2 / 14.4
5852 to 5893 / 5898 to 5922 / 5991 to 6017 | 0.022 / 13.6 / 14.6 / 13.9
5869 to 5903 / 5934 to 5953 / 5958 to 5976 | 0.005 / 12.8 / 15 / 14.4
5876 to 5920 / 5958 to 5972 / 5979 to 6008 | -0.077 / 12.9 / 14.5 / 14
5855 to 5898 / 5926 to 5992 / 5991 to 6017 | -0.031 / 13.3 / 14.6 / 14.1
